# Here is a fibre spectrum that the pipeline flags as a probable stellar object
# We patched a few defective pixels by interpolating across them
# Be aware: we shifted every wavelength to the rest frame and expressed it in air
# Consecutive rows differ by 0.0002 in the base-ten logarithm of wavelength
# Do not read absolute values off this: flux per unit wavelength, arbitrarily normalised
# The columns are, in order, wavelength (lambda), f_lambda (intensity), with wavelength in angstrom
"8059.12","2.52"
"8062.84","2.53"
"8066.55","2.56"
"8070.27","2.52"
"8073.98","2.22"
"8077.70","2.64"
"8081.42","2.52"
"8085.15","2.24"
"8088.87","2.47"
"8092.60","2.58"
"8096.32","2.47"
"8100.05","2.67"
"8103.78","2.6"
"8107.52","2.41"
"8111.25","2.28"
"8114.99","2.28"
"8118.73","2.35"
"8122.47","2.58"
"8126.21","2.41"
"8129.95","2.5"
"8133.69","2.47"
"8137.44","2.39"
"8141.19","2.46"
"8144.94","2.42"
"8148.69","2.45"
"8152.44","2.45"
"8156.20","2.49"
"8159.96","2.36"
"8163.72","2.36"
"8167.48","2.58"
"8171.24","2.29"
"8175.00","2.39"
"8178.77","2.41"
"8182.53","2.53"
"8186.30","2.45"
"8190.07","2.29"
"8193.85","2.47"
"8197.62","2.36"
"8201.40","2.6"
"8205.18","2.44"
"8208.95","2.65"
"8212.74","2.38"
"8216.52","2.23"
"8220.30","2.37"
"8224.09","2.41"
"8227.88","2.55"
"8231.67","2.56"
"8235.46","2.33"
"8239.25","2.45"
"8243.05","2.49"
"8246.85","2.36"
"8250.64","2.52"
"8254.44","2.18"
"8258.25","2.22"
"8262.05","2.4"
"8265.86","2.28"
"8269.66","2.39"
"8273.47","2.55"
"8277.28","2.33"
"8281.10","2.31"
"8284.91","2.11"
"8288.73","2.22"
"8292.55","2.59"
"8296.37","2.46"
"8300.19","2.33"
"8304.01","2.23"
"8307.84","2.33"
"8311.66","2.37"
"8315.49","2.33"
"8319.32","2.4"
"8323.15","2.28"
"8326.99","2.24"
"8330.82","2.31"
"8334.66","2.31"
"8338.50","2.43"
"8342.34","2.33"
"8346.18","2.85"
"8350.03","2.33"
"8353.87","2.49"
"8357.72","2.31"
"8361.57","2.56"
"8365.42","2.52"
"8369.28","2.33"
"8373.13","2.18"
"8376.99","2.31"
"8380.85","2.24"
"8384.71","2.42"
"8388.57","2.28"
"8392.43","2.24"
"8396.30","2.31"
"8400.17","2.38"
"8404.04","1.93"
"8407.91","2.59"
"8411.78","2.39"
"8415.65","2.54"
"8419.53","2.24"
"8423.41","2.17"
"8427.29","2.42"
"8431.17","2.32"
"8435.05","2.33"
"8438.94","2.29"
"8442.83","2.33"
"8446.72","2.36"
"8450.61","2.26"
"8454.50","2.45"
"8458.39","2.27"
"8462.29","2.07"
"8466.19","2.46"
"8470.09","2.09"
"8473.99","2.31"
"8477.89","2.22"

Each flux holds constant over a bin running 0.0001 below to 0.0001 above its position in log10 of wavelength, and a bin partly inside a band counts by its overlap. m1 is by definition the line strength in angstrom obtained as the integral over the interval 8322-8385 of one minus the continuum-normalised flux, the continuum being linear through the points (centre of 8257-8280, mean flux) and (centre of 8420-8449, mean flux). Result -1.1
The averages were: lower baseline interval 2.36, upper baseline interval 2.31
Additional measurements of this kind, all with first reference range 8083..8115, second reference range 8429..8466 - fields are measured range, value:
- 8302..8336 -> 0.7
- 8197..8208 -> -0.4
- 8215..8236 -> -0.1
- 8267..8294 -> 0.3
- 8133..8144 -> 0.0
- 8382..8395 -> 0.1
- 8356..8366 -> -0.5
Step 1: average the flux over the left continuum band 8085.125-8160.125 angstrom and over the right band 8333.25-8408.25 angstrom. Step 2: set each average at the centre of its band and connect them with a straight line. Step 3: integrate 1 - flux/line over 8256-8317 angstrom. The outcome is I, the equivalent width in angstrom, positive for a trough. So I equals 1.3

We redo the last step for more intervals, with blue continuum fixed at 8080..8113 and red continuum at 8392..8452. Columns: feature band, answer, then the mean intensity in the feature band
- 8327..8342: 0.2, 2.33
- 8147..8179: 0.3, 2.42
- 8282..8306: 0.6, 2.32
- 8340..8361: -1.0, 2.47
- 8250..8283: 0.6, 2.35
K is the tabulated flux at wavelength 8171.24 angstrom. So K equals 2.29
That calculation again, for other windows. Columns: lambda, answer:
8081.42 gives 2.52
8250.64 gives 2.52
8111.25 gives 2.28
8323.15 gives 2.28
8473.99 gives 2.31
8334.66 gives 2.31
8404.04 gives 1.93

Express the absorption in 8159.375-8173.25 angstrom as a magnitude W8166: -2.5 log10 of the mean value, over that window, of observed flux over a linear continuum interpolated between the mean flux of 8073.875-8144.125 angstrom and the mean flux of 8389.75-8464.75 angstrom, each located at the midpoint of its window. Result 0.01 mag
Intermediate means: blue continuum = 2.45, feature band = 2.4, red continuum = 2.31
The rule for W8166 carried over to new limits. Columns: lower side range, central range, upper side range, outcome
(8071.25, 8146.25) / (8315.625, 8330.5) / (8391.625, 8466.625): 0.02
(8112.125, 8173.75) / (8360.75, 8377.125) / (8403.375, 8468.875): -0.01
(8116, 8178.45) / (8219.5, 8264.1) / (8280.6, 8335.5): -0.02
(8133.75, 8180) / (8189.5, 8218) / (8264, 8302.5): -0.02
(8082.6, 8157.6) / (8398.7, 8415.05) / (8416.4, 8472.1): -0.01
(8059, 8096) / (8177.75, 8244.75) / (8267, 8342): -0.02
